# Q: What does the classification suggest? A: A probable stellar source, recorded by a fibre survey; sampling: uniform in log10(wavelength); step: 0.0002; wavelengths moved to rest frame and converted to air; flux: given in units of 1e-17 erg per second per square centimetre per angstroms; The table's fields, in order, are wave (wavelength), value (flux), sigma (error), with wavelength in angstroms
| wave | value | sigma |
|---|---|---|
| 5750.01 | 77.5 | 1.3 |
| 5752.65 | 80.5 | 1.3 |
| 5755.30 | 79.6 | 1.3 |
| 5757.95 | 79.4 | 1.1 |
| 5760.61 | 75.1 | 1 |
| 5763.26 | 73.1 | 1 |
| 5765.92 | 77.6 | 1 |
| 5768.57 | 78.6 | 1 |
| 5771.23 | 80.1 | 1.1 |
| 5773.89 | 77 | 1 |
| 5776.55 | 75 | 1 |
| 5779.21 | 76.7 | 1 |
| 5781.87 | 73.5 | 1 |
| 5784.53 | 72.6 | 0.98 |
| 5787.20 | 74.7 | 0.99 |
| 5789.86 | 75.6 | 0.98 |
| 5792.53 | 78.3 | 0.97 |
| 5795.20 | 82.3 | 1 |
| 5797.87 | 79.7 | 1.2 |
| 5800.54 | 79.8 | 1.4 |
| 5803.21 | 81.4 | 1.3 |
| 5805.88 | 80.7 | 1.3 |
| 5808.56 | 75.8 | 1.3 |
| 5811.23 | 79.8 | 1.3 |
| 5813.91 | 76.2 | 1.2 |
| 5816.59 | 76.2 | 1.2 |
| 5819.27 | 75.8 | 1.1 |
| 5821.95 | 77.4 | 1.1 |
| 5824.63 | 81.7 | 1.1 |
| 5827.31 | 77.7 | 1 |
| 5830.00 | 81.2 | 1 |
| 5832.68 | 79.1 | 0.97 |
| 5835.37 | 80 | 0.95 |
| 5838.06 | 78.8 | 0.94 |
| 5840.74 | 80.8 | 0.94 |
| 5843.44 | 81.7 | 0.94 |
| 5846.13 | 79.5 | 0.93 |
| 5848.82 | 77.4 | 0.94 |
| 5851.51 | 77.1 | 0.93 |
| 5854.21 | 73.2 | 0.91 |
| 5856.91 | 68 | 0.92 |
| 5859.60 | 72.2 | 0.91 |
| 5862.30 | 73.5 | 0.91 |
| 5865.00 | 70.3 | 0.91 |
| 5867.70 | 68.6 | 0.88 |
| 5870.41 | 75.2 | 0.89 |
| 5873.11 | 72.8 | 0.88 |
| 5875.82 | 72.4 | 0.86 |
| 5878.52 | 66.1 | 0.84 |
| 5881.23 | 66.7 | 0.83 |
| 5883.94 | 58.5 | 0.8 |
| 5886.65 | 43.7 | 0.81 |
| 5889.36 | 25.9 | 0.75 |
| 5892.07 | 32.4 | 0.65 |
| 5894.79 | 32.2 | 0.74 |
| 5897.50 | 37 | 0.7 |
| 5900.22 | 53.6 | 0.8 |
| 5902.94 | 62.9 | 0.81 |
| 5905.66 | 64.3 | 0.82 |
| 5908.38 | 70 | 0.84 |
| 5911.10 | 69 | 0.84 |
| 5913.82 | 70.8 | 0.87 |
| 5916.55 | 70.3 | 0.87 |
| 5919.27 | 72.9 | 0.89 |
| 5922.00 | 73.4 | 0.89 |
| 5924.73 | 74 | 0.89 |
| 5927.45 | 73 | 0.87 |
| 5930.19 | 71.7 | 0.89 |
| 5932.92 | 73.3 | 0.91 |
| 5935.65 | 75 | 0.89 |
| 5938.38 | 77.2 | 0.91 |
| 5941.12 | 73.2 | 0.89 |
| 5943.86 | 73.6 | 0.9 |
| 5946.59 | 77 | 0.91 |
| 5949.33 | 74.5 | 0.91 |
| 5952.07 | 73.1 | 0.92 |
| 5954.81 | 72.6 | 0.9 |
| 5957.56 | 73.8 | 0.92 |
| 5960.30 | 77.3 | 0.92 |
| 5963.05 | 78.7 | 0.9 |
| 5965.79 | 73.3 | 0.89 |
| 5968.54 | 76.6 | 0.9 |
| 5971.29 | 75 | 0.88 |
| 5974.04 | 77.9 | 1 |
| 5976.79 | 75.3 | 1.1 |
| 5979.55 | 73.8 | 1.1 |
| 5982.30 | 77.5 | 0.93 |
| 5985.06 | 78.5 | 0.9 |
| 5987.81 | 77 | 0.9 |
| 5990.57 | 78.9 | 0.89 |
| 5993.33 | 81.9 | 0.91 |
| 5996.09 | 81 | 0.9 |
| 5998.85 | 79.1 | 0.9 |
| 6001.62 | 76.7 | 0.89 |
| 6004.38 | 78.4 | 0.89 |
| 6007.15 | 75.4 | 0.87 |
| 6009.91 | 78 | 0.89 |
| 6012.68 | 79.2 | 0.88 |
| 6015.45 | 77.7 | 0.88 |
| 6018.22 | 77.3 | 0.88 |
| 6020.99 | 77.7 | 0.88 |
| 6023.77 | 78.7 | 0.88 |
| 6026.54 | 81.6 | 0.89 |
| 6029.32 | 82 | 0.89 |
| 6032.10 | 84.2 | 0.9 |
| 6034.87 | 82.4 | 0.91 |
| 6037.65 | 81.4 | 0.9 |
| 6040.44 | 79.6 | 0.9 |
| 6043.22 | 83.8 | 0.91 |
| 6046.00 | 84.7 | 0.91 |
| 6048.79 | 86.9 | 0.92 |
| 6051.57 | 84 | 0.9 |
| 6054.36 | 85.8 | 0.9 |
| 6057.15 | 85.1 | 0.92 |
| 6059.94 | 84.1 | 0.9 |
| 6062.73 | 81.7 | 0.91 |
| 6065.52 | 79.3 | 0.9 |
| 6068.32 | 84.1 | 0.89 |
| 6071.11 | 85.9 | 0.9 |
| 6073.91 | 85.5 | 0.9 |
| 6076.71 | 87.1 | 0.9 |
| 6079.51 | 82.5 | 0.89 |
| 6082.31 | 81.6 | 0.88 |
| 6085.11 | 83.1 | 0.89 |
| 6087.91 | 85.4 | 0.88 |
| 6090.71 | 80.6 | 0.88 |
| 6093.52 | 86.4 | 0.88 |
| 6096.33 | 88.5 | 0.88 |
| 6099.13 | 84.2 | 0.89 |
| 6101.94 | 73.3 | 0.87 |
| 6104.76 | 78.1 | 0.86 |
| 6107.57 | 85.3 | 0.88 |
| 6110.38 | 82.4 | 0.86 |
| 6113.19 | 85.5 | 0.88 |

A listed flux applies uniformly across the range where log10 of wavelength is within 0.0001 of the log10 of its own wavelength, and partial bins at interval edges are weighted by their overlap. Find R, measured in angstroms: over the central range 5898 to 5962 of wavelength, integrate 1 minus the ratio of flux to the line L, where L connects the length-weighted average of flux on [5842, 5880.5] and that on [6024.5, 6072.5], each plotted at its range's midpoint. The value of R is 4.9 angstroms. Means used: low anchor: 73.3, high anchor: 83.3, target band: 71.2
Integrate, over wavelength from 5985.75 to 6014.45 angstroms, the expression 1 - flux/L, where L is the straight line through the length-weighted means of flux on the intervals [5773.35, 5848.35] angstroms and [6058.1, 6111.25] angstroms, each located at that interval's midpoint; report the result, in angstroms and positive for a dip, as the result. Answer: 1.1 angstroms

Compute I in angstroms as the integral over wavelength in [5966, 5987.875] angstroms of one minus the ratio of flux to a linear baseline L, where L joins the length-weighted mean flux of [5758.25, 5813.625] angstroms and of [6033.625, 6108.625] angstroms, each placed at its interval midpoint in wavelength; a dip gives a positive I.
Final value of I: 1.4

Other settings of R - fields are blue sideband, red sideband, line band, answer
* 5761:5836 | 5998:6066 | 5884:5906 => 9.8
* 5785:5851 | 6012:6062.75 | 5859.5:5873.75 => 1.3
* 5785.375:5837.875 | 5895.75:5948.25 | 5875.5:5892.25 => 4.6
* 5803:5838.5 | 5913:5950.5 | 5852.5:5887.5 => 3.8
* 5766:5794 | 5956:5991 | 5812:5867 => -0.4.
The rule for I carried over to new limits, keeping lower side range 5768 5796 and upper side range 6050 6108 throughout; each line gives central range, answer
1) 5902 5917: 2.2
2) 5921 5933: 1.0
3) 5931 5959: 2.1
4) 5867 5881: 1.4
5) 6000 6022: 1.1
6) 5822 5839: -0.4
